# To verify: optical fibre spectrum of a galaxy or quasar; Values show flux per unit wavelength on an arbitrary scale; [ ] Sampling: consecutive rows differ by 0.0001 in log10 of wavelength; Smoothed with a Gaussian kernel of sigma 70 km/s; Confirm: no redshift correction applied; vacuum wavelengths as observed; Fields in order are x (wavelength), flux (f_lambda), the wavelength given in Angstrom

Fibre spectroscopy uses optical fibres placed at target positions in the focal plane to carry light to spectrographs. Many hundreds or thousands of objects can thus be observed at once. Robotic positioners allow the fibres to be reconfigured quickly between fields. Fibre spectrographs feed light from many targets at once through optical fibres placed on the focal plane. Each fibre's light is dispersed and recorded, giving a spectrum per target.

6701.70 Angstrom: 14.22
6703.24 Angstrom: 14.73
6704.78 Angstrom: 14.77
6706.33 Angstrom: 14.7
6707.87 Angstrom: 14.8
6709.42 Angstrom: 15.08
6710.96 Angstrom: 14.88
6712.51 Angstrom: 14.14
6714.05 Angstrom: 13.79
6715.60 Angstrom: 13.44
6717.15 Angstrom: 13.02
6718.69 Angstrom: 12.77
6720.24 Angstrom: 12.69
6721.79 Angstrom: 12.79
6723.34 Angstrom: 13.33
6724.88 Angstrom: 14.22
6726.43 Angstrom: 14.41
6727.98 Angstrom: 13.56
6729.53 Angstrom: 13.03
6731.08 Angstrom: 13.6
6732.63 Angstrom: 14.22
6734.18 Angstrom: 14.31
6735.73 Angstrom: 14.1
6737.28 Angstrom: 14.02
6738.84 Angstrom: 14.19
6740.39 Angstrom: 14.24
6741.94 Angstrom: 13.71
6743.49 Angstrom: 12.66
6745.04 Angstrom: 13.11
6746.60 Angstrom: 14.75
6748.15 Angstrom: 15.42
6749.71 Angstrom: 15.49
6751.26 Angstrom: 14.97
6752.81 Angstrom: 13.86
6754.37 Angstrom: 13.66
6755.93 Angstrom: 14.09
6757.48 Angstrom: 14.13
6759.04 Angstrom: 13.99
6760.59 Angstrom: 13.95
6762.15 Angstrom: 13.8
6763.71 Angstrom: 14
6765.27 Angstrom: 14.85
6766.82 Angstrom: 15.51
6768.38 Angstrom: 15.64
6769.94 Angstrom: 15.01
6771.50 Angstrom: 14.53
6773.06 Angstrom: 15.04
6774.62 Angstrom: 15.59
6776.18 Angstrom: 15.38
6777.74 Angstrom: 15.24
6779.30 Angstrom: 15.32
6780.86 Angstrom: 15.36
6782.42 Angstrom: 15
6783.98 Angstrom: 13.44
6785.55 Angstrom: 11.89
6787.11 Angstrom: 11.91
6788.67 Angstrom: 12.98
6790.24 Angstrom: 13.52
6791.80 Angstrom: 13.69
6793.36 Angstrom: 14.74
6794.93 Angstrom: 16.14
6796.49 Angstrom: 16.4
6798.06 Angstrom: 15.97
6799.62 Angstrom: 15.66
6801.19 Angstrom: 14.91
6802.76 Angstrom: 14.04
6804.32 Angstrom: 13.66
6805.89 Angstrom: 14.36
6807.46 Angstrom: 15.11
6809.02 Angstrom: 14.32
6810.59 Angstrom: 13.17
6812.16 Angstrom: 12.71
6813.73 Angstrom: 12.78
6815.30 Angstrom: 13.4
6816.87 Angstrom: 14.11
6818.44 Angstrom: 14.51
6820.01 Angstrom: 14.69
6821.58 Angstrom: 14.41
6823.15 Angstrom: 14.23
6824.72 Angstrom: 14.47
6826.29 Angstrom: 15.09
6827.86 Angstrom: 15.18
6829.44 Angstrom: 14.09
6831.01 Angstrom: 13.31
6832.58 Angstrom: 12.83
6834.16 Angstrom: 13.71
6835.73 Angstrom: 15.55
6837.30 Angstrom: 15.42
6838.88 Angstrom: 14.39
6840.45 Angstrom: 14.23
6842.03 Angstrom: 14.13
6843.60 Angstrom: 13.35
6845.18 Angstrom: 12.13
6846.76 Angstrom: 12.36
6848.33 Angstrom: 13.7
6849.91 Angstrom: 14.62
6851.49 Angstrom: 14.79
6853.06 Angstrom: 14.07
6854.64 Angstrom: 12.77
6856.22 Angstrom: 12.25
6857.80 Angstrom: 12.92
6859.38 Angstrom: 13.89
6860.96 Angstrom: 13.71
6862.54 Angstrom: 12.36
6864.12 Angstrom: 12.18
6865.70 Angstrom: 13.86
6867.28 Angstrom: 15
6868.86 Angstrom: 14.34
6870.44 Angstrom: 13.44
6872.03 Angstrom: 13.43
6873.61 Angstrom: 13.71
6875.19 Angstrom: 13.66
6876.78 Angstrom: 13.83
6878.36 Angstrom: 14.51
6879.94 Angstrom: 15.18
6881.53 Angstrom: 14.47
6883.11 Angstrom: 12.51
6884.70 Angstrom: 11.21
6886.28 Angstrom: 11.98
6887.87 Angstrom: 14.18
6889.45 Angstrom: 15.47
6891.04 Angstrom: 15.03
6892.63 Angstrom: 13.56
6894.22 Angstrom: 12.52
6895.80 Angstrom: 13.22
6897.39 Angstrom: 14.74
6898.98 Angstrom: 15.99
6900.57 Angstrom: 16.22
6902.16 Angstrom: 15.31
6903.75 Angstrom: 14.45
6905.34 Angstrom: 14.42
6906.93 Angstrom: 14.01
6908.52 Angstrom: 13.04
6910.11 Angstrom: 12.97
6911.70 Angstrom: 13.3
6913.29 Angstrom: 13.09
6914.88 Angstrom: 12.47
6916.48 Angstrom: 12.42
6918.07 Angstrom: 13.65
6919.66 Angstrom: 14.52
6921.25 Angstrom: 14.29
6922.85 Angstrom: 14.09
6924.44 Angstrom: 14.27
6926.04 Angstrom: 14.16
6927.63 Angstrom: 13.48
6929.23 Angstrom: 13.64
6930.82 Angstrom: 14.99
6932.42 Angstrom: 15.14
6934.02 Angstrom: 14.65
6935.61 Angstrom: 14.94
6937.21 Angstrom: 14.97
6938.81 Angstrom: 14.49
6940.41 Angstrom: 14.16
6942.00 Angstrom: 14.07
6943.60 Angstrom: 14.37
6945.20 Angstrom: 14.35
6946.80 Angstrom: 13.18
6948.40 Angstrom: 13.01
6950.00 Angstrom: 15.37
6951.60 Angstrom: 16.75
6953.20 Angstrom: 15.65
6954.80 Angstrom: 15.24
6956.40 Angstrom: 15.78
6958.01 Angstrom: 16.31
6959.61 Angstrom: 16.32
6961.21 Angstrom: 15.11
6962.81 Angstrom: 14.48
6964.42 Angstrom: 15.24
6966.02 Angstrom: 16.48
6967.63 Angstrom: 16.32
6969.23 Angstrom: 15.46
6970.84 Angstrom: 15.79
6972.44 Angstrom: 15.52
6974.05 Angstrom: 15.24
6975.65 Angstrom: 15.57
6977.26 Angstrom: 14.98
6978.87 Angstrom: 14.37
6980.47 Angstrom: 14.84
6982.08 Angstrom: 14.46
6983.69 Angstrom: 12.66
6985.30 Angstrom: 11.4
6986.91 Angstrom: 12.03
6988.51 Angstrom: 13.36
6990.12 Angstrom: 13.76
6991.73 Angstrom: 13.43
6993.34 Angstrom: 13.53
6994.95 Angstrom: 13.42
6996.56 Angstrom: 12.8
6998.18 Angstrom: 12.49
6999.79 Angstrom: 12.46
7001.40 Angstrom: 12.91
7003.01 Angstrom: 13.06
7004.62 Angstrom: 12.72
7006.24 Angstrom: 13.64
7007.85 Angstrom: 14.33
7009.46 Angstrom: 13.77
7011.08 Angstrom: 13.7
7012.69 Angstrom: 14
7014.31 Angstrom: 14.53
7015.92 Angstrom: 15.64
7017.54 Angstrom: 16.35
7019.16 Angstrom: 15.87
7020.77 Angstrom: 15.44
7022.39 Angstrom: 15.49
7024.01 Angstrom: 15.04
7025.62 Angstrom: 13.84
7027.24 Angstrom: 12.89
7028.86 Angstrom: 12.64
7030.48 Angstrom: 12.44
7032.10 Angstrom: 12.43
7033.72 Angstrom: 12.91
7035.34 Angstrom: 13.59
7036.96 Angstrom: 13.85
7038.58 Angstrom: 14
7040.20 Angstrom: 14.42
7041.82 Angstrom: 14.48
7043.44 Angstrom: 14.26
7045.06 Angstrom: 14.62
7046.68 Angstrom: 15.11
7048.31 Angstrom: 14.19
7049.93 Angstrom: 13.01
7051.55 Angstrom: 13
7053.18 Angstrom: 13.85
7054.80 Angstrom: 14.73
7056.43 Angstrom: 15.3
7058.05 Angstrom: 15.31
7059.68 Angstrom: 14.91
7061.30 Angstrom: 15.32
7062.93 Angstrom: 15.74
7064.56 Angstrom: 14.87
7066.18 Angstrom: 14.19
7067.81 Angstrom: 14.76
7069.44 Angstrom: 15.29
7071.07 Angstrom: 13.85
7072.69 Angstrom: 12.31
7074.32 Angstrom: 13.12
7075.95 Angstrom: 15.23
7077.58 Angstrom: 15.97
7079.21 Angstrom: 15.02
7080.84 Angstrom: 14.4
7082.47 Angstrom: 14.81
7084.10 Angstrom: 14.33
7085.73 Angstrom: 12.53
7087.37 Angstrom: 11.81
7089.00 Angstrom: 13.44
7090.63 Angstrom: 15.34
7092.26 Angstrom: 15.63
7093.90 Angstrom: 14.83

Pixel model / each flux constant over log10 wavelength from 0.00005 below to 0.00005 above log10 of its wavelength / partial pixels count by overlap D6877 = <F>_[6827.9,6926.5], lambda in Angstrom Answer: 13.8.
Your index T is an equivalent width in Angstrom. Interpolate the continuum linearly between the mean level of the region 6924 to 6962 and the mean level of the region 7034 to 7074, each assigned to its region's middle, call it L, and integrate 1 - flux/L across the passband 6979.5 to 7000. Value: 2.0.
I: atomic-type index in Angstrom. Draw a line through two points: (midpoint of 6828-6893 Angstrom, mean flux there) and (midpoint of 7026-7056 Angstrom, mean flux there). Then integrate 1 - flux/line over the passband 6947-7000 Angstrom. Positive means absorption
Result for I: -3.2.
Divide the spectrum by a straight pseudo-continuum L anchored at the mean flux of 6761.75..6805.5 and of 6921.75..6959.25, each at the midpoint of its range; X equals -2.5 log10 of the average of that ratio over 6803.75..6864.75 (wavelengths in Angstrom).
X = 0.06 mag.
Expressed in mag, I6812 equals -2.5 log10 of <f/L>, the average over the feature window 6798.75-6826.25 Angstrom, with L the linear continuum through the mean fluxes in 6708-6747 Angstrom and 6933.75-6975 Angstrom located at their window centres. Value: 0.01 mag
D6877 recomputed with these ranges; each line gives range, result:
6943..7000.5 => 14.5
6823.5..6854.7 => 14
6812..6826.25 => 14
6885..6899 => 13.9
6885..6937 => 14.1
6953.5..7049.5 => 14.3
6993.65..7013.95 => 13.3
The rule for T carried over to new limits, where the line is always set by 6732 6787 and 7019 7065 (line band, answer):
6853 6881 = 1.4 Angstrom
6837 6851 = 0.5 Angstrom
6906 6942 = 0.9 Angstrom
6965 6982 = -1.4 Angstrom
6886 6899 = 0.2 Angstrom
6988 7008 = 1.5 Angstrom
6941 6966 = -1.4 Angstrom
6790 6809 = -0.7 Angstrom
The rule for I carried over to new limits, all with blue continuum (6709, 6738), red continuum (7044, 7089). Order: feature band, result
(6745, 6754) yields -0.58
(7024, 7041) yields 1.06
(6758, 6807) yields -2.55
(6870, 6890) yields 0.53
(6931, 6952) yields -0.63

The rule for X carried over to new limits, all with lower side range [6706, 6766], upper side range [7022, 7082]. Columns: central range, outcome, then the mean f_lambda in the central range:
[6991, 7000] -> 0.090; 13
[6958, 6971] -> -0.111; 15.7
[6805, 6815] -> 0.025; 13.7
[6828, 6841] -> -0.014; 14.2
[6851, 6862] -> 0.051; 13.4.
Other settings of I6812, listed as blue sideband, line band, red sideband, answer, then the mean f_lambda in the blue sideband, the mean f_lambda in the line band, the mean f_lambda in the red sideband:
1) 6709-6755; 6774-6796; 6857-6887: -0.04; 13.9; 14.3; 13.5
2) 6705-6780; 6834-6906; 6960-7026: 0.03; 14.2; 13.9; 14.3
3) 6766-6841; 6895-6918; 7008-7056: 0.03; 14.4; 14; 14.2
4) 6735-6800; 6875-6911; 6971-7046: 0.01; 14.4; 14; 13.9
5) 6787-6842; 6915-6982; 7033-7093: -0.04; 14.3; 14.8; 14.3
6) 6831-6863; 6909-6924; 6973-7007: 0.01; 13.7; 13.4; 13.5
